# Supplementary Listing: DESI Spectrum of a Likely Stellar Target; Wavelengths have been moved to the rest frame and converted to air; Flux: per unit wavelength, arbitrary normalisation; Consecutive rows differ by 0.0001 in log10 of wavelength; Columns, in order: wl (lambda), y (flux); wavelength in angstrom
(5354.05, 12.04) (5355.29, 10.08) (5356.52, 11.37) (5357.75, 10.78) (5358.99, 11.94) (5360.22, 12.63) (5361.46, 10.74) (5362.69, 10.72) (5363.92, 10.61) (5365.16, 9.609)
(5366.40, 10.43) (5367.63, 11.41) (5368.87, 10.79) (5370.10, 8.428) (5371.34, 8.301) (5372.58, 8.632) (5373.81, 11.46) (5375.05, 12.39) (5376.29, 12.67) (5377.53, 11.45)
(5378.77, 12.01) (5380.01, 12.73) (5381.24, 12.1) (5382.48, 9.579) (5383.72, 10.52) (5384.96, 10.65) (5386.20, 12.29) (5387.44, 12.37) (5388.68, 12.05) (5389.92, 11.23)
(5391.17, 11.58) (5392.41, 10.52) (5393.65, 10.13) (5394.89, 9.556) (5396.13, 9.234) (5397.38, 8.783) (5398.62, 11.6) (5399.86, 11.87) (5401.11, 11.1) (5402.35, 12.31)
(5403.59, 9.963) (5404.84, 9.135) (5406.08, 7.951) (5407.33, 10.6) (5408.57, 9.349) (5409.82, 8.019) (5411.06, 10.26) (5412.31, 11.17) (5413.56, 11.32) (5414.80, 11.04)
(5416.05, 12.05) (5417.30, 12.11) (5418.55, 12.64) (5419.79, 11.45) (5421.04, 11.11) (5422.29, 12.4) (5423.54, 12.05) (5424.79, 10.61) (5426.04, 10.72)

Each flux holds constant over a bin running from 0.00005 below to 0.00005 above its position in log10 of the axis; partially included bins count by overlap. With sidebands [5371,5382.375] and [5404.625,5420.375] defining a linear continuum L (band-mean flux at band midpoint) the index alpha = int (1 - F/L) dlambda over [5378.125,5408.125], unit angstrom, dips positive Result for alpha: 0.4 angstrom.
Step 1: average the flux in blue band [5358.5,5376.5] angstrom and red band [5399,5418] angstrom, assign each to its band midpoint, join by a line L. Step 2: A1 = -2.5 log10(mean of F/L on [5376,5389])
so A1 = -0.10 mag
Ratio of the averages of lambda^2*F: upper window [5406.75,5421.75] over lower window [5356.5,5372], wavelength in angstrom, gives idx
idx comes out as 1.06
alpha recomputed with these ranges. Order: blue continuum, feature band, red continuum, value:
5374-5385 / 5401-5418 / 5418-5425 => 1.9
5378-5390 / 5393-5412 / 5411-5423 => 2.6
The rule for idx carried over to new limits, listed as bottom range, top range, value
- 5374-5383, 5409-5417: 0.91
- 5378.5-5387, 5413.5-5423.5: 1.05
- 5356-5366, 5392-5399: 0.91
